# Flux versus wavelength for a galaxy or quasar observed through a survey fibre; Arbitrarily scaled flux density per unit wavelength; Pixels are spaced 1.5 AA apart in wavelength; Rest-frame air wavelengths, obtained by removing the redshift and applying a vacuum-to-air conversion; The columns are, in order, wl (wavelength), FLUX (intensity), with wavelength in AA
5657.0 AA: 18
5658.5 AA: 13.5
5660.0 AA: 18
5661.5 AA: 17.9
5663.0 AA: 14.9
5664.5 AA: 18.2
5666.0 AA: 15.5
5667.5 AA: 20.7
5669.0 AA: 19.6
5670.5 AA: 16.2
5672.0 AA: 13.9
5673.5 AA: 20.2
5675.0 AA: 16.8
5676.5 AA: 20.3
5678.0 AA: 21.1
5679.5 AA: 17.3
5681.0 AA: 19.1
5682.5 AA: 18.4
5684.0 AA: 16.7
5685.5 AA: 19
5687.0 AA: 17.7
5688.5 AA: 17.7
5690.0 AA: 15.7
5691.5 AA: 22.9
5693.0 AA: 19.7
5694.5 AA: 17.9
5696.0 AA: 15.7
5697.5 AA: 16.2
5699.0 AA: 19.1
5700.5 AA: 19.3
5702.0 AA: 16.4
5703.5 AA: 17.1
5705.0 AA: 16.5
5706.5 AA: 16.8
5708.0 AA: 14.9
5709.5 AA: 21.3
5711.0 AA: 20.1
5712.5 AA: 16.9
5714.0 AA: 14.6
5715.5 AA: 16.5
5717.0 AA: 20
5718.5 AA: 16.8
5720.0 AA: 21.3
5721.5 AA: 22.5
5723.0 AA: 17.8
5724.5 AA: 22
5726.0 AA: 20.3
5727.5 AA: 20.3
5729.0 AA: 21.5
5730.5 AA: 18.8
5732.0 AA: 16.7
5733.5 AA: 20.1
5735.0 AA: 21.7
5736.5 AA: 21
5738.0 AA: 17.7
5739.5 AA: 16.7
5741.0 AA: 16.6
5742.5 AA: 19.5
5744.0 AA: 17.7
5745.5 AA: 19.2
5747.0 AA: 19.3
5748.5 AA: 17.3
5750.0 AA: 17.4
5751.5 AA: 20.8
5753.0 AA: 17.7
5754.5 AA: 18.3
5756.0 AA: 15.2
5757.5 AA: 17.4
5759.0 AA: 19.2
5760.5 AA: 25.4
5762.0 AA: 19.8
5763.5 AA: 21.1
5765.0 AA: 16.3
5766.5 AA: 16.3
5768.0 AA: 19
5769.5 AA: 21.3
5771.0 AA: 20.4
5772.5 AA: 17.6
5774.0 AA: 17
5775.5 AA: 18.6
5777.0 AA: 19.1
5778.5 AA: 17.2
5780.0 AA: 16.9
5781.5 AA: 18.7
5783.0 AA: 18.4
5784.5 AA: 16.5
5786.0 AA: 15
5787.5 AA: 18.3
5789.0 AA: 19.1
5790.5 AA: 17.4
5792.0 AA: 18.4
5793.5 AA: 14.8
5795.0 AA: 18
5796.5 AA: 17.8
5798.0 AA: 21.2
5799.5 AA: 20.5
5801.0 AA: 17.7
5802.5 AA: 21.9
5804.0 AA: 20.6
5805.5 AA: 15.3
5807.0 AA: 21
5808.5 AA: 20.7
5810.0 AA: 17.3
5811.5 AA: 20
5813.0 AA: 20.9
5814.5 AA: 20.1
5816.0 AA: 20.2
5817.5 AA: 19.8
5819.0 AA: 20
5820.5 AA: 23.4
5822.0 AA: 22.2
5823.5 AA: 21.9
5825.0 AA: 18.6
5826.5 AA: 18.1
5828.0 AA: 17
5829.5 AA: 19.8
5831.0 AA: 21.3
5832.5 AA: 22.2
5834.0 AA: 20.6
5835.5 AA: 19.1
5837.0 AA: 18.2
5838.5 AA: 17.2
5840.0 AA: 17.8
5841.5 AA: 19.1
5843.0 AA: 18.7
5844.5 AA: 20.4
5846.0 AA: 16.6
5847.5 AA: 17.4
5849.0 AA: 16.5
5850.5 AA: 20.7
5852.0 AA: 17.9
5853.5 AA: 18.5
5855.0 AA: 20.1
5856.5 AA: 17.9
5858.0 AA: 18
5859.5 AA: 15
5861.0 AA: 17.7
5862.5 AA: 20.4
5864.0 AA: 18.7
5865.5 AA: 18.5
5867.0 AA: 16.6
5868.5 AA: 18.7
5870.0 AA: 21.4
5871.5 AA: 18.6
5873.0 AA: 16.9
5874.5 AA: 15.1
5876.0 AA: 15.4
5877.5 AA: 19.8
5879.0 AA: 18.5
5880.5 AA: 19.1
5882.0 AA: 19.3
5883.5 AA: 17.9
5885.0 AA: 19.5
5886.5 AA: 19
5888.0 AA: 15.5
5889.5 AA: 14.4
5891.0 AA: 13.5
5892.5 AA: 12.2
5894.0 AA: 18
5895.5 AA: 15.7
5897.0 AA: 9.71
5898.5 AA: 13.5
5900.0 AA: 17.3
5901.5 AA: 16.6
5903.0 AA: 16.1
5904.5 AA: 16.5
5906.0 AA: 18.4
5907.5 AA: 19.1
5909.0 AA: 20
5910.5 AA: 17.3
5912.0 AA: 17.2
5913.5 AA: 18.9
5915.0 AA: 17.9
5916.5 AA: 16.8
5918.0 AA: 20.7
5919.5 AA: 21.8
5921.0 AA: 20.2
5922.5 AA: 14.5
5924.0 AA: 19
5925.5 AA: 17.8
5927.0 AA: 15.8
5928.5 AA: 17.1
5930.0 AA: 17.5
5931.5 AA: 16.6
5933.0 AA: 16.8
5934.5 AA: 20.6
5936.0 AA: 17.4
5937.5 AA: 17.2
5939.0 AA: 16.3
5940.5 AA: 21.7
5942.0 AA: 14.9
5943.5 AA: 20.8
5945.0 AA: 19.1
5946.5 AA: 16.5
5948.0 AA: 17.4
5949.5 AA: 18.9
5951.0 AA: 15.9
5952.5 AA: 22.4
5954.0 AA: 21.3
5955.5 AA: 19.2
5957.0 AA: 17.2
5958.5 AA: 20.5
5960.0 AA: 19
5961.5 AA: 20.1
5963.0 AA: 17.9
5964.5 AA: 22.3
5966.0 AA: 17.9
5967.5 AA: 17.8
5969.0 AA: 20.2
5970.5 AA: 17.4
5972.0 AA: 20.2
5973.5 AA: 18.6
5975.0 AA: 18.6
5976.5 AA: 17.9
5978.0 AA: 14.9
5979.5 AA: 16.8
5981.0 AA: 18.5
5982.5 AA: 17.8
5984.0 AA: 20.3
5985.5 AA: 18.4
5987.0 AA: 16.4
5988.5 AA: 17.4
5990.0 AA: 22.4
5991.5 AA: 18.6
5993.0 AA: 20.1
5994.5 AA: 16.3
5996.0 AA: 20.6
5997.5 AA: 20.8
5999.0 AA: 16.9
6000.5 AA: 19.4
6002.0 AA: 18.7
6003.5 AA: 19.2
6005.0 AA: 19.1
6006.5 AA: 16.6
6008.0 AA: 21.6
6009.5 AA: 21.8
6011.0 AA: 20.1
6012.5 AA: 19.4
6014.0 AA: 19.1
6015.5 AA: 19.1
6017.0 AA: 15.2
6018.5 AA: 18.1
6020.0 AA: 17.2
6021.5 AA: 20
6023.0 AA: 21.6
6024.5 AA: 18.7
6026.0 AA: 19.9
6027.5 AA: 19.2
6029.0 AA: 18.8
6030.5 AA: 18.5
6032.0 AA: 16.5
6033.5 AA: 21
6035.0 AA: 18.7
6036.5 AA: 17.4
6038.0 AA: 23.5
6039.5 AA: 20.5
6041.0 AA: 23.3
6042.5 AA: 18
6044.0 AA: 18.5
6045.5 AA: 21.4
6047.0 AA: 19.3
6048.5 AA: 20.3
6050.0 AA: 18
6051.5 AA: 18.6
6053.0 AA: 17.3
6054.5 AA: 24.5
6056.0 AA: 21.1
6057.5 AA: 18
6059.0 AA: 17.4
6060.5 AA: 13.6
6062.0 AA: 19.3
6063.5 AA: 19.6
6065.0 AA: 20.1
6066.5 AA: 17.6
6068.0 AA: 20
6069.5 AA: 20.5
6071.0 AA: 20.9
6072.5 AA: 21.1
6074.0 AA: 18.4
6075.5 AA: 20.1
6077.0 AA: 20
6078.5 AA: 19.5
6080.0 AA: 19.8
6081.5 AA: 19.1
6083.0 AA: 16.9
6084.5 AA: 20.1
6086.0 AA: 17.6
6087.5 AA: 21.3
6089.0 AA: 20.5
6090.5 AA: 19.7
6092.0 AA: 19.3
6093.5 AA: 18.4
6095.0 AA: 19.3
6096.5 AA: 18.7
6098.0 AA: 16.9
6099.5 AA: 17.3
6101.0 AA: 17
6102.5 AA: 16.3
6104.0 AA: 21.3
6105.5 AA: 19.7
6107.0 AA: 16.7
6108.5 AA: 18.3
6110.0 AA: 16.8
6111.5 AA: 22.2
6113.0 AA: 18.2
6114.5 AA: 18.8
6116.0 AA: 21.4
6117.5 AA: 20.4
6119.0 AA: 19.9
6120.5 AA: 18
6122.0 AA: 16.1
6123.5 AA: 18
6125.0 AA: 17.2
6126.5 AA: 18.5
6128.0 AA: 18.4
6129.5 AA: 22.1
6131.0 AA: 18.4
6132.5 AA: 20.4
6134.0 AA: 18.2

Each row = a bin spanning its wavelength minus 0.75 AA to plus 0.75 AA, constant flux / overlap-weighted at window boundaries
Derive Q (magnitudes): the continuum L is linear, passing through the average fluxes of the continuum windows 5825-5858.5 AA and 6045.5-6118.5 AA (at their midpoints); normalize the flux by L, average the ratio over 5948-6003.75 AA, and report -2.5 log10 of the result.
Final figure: 0.010 mag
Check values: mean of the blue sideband 18.8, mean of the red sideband 19.1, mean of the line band 18.8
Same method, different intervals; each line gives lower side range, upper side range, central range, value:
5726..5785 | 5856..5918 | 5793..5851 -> -0.08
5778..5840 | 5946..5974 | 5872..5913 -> 0.14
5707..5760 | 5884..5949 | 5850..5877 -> -0.02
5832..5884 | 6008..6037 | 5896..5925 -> 0.07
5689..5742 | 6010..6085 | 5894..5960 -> 0.07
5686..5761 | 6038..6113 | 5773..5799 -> 0.05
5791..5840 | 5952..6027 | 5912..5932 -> 0.07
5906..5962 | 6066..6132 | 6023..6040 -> -0.04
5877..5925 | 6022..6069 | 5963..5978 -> -0.03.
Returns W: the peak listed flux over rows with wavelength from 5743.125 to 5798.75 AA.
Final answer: 25.4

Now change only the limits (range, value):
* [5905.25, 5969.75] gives 22.4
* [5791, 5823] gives 23.4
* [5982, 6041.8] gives 23.5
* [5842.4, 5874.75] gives 21.4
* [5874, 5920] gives 21.8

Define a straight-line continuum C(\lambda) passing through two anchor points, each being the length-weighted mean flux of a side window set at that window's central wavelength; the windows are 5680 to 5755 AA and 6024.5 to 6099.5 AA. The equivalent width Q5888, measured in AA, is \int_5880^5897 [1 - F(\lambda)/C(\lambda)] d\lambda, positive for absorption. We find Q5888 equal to 2.3 AA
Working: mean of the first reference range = 18.5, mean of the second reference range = 19.3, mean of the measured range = 16.4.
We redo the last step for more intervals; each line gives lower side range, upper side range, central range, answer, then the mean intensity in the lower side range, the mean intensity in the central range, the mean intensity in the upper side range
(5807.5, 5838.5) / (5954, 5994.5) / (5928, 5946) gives 1.0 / 20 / 18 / 18.7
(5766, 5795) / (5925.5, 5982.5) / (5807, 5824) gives -2.4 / 17.9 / 20.6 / 18.3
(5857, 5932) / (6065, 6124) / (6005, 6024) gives -0.8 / 17.4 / 19.1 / 19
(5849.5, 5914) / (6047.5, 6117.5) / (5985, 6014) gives -1.2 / 17.4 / 19.2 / 19.1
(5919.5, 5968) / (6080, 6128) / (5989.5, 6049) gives -2.6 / 18.4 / 19.4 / 18.7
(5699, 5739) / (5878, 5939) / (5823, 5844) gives -1.6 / 18.8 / 19.2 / 17.3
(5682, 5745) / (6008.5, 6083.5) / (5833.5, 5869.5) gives 0.9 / 18.5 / 18.4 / 19.3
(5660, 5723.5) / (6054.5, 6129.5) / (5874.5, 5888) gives 0.2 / 18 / 18.2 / 19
